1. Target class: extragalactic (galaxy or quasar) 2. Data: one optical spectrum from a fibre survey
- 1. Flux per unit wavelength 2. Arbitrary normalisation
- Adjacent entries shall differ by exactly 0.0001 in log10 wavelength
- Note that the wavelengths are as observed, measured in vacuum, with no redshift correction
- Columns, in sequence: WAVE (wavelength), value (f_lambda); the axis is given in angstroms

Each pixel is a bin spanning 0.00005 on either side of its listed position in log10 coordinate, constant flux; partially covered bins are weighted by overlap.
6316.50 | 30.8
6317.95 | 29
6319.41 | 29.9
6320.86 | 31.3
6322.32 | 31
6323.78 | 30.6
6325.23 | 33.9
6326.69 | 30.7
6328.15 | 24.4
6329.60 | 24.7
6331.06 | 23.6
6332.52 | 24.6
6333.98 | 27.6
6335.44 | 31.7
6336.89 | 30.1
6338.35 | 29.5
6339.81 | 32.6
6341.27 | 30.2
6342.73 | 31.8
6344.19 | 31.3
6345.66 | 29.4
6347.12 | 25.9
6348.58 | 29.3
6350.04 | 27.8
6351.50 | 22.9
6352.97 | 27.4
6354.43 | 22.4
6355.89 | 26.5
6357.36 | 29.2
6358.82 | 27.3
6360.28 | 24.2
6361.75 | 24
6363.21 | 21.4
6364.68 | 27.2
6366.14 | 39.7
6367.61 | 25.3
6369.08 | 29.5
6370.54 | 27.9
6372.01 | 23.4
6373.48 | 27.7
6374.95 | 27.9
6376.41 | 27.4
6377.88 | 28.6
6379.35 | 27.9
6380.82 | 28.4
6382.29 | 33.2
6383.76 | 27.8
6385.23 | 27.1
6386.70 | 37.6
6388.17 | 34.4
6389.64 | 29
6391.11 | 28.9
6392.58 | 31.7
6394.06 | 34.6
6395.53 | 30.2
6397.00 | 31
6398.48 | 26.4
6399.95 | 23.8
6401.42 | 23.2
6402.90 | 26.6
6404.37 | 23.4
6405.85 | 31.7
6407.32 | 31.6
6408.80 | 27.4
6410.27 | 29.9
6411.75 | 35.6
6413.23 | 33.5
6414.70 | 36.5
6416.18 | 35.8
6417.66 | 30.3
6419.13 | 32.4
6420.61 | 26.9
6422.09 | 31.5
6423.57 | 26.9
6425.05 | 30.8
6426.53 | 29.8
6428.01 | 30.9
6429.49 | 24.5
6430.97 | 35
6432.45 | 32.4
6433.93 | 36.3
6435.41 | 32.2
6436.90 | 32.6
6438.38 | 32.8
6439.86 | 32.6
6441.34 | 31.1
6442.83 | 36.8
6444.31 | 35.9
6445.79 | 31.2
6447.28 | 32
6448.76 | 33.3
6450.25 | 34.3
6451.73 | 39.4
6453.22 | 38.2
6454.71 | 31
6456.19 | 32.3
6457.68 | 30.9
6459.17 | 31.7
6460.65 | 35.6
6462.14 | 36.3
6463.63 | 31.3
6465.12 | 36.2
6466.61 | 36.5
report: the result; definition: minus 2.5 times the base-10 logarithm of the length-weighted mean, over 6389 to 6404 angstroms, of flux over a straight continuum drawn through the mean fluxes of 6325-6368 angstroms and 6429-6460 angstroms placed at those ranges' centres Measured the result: 0.08 mag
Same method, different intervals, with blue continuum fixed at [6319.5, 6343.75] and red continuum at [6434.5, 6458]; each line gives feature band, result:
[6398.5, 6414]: 0.126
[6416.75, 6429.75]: 0.110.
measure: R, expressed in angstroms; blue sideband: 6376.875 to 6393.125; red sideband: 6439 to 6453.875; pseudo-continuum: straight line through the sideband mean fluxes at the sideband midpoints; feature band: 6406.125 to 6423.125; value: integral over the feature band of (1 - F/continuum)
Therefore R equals 0.2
